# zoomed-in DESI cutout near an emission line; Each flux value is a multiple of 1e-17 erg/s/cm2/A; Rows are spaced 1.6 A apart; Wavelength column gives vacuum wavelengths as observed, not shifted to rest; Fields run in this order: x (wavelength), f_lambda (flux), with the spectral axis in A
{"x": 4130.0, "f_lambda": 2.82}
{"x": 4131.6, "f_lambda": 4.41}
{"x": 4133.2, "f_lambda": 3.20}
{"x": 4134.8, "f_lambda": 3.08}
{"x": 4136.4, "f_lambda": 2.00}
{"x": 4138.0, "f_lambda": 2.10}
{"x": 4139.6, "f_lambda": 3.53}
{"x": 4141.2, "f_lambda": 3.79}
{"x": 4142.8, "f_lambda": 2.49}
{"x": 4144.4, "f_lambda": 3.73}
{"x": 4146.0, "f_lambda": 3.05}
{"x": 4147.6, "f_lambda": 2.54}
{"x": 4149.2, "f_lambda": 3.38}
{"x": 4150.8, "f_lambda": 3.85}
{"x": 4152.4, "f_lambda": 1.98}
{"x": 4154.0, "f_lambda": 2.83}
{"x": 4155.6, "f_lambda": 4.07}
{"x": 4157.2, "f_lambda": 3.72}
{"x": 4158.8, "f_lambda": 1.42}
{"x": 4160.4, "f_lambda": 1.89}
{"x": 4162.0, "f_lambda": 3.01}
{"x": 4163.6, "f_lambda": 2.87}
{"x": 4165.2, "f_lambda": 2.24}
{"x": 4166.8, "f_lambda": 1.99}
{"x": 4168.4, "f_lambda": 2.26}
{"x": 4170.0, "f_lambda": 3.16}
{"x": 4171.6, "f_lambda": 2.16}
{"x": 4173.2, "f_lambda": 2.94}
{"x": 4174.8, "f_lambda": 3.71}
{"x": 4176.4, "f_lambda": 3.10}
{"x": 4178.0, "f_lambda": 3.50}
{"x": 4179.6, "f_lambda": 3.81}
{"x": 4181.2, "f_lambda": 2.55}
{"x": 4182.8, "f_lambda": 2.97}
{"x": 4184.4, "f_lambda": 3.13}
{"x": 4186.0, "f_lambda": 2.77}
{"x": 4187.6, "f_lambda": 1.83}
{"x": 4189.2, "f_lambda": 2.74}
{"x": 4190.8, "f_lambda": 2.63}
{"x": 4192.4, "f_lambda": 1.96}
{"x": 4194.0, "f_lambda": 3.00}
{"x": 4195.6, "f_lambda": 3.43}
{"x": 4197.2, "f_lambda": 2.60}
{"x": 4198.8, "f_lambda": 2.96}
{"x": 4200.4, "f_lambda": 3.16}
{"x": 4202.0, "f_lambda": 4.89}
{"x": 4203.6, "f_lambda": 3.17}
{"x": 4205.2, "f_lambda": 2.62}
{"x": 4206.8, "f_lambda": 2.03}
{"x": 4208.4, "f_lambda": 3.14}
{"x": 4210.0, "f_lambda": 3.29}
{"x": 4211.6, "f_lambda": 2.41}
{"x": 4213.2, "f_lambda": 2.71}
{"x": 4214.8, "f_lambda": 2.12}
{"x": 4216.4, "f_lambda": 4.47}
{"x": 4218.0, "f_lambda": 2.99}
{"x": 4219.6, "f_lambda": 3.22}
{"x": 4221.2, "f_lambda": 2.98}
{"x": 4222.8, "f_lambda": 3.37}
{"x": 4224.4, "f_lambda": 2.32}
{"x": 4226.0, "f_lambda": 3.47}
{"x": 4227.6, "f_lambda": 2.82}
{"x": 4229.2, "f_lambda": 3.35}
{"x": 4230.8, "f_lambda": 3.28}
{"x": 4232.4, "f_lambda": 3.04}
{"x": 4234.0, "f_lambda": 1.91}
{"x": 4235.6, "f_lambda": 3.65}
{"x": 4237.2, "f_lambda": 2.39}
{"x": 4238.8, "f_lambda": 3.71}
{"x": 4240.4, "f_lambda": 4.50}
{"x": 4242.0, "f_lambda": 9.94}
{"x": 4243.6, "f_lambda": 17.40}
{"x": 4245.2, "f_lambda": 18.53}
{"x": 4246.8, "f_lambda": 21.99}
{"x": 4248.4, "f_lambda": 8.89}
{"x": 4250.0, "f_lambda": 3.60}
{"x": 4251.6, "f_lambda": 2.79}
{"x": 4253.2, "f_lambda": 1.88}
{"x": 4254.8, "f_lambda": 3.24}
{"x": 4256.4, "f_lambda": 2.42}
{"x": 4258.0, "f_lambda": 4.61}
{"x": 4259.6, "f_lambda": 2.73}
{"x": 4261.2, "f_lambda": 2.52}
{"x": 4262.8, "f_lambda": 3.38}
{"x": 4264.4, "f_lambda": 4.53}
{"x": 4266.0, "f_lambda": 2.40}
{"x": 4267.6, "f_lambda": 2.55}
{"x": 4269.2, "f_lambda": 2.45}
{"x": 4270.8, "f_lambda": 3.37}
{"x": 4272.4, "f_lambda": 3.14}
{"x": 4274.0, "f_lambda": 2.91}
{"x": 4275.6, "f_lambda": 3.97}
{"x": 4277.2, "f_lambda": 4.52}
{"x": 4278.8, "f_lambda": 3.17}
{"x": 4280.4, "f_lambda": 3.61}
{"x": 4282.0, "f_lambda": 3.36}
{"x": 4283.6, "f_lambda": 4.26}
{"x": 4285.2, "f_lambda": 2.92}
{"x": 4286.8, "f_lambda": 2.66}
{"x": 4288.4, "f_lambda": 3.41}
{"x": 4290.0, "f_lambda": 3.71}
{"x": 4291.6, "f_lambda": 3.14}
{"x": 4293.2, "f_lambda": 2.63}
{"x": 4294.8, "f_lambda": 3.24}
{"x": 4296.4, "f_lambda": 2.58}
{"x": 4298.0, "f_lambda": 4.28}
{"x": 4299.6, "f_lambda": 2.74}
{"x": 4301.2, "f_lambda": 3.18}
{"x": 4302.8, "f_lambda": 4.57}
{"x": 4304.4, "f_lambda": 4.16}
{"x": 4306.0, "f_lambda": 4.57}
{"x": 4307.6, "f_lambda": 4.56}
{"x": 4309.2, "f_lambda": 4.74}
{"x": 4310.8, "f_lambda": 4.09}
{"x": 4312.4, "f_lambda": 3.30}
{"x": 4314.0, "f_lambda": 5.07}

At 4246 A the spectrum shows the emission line [O II] 3727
